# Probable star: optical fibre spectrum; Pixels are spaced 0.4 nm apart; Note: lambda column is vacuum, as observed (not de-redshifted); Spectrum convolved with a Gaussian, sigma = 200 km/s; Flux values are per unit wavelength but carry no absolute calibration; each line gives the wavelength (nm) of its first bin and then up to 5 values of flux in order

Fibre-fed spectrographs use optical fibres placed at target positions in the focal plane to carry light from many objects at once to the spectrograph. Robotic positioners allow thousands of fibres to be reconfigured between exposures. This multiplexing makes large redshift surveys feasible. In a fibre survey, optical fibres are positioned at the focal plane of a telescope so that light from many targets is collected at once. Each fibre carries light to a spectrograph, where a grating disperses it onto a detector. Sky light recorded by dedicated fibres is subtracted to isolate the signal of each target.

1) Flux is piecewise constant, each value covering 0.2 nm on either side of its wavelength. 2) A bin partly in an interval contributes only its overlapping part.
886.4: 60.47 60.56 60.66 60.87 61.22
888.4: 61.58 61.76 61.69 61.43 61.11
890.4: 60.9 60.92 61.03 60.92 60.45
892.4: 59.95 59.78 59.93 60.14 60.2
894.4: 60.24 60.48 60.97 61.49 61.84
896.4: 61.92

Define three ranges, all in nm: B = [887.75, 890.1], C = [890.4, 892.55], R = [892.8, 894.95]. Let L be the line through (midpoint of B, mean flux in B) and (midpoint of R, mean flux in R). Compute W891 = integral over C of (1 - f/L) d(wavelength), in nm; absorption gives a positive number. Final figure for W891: 0.00 nm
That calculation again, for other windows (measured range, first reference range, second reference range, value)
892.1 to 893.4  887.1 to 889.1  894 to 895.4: 0.017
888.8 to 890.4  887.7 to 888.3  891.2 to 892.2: -0.010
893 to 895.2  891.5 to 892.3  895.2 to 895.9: 0.029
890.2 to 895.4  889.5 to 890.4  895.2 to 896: 0.073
